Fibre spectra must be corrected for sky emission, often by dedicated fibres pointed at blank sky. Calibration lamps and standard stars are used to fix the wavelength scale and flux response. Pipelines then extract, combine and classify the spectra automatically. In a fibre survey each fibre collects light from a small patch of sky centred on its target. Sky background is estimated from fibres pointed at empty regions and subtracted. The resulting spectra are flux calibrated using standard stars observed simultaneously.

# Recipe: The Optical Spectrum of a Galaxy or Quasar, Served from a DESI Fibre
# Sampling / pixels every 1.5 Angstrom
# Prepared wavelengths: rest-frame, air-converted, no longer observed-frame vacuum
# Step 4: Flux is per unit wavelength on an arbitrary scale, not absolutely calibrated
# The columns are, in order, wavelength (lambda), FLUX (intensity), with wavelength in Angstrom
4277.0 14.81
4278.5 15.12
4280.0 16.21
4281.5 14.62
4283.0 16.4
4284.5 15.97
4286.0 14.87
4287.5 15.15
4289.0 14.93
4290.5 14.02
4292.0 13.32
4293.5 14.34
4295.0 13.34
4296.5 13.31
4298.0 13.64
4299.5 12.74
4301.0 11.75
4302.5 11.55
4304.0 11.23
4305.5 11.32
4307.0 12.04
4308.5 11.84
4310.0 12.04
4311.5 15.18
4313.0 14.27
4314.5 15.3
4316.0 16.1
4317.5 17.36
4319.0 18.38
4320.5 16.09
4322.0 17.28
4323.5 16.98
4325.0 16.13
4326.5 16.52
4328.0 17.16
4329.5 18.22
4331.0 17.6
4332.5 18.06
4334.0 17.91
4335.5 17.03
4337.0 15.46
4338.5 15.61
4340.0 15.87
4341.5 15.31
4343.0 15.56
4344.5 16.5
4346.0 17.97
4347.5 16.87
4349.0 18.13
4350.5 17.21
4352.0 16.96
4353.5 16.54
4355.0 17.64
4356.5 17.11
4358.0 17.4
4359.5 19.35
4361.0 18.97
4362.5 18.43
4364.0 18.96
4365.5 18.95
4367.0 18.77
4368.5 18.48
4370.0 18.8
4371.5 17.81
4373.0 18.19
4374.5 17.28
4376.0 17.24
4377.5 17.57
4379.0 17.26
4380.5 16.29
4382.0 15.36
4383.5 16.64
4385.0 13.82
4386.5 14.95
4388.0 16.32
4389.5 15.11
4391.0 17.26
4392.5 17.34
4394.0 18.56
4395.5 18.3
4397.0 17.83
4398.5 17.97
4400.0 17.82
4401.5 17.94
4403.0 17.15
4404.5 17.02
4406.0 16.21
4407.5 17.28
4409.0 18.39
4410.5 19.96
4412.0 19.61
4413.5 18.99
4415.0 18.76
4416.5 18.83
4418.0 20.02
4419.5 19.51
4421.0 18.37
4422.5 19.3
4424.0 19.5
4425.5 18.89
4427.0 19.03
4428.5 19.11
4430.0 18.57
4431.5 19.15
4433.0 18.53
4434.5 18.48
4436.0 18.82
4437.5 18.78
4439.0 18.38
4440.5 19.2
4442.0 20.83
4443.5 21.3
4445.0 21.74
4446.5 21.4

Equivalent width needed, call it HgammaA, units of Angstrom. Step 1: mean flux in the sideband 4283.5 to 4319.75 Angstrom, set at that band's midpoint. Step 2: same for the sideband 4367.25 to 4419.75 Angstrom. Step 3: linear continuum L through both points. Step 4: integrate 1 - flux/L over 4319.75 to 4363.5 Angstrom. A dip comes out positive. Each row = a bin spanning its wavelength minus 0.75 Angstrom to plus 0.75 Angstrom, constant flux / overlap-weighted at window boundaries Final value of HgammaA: -4.5 Angstrom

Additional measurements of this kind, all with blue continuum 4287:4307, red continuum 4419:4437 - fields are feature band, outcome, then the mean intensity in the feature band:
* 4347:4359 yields -1.3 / 17.3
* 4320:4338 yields -3.2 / 17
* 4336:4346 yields -0.6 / 15.9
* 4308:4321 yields -1.3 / 15.2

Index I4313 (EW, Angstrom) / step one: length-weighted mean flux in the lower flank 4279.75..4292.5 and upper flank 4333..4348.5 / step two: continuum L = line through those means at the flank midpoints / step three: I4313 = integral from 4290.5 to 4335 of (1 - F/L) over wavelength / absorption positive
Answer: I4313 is 2.6 Angstrom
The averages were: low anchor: 15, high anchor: 16.5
